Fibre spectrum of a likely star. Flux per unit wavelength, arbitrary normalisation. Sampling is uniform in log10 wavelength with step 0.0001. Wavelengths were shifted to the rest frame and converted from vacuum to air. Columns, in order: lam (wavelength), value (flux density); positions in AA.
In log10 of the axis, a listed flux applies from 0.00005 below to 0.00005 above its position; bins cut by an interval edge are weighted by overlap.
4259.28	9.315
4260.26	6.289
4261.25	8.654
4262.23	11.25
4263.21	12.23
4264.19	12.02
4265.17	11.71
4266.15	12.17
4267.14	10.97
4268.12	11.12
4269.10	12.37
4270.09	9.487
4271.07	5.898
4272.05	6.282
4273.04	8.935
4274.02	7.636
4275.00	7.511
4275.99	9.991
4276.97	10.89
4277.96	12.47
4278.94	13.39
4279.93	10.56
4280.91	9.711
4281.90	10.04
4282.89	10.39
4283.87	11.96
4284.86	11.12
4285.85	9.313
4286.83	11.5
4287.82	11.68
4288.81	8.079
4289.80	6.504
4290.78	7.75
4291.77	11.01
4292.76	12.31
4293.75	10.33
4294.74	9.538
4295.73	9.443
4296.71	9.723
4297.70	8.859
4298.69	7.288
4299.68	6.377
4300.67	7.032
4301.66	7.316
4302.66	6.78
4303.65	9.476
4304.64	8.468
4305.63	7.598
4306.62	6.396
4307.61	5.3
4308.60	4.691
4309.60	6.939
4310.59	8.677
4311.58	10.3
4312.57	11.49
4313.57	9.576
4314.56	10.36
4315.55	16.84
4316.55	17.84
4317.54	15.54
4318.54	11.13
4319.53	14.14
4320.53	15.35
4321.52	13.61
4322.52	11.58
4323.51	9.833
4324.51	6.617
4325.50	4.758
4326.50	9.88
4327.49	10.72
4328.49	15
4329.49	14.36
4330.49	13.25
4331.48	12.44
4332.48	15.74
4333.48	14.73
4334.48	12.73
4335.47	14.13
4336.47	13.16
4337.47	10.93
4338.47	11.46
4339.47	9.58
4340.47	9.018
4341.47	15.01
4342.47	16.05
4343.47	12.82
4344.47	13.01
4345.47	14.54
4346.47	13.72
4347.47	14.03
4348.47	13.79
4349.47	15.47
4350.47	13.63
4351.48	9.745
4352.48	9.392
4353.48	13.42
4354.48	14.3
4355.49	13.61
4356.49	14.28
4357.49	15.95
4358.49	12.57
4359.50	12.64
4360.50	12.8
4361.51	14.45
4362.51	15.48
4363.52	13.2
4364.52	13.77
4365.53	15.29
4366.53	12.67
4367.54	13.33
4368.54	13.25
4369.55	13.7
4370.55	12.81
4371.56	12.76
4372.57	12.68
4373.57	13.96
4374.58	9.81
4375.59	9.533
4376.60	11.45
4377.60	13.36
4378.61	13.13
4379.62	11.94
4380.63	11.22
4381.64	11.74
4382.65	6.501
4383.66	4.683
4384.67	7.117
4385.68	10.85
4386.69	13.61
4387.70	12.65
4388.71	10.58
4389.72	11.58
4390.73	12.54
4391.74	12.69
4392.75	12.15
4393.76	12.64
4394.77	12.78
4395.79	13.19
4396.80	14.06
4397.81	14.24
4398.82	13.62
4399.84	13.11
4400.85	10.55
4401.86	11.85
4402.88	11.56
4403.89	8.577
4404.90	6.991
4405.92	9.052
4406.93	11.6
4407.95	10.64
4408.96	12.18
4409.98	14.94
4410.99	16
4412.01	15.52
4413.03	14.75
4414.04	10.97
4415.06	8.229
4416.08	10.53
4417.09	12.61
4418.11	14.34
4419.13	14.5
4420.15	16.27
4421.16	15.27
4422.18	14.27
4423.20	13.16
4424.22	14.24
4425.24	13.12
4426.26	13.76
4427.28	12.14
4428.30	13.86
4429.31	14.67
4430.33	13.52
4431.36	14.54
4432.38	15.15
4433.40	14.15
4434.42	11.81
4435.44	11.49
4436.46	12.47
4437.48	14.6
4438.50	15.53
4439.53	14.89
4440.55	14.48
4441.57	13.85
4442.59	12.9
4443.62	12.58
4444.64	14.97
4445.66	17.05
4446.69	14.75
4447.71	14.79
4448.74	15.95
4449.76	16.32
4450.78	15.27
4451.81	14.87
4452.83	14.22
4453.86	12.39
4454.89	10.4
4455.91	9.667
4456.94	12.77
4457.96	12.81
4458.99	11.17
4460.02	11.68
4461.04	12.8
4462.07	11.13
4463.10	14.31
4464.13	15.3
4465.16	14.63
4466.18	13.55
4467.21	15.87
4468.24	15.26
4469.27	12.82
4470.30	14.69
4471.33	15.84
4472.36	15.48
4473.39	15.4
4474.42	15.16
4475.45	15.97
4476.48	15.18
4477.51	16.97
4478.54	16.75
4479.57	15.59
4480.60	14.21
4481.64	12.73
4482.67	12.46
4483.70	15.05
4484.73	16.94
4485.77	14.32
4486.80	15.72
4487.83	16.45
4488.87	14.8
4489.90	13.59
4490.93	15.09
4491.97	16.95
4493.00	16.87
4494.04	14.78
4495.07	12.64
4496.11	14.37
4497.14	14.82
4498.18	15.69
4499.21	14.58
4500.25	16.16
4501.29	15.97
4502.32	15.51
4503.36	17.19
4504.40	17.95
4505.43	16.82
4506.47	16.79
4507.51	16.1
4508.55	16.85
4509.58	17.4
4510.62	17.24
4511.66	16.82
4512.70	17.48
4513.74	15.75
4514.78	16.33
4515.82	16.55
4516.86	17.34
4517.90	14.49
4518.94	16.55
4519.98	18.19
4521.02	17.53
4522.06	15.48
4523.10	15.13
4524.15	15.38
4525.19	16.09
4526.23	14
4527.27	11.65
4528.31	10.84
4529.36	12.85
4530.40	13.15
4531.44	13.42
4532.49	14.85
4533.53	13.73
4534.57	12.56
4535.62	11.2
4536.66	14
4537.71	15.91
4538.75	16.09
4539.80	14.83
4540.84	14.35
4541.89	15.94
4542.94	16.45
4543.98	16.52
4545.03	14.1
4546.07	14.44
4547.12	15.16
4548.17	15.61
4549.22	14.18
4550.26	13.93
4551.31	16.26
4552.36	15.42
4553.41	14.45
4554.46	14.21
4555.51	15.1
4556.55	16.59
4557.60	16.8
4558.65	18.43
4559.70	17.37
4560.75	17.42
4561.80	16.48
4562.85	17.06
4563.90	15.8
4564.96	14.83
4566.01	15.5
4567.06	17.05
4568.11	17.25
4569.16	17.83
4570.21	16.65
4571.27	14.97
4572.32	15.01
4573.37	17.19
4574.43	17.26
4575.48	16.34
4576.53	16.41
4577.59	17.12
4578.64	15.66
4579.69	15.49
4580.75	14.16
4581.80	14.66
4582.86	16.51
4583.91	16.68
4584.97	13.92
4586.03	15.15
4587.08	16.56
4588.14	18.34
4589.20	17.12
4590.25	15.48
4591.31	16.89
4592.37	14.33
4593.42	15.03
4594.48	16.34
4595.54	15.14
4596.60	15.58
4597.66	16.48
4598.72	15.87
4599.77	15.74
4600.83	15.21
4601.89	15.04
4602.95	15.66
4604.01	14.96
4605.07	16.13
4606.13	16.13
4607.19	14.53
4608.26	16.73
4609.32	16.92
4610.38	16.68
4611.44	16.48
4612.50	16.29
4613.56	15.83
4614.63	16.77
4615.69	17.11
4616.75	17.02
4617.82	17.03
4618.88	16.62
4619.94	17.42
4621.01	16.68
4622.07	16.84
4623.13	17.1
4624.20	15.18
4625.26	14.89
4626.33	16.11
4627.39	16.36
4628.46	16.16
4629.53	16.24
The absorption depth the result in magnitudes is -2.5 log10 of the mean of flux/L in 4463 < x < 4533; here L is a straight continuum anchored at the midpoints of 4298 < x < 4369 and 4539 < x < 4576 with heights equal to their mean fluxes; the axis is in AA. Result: -0.04 mag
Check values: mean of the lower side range 11.8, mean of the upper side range 15.9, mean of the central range 15.4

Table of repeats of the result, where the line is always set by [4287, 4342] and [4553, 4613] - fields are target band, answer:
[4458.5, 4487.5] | -0.057 mag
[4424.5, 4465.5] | -0.037 mag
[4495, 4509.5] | -0.112 mag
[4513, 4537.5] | 0.012 mag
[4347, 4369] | -0.181 mag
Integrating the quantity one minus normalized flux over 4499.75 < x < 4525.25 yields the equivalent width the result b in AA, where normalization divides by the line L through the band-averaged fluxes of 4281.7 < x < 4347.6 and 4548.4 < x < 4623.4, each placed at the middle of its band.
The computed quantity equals -3.2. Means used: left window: 10.8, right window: 16.1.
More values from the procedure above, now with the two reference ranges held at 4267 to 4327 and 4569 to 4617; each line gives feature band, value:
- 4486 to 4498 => -1.0 AA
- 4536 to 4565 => -1.0 AA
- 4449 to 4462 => 0.3 AA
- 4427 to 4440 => -1.1 AA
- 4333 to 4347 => -2.9 AA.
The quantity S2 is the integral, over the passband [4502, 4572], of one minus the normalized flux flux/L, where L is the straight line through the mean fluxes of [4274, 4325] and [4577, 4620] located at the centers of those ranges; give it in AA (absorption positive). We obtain -4.1 AA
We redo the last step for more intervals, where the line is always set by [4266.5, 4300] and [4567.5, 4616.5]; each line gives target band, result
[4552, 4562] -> -0.59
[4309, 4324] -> -2.49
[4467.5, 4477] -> -1.05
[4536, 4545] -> -0.22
